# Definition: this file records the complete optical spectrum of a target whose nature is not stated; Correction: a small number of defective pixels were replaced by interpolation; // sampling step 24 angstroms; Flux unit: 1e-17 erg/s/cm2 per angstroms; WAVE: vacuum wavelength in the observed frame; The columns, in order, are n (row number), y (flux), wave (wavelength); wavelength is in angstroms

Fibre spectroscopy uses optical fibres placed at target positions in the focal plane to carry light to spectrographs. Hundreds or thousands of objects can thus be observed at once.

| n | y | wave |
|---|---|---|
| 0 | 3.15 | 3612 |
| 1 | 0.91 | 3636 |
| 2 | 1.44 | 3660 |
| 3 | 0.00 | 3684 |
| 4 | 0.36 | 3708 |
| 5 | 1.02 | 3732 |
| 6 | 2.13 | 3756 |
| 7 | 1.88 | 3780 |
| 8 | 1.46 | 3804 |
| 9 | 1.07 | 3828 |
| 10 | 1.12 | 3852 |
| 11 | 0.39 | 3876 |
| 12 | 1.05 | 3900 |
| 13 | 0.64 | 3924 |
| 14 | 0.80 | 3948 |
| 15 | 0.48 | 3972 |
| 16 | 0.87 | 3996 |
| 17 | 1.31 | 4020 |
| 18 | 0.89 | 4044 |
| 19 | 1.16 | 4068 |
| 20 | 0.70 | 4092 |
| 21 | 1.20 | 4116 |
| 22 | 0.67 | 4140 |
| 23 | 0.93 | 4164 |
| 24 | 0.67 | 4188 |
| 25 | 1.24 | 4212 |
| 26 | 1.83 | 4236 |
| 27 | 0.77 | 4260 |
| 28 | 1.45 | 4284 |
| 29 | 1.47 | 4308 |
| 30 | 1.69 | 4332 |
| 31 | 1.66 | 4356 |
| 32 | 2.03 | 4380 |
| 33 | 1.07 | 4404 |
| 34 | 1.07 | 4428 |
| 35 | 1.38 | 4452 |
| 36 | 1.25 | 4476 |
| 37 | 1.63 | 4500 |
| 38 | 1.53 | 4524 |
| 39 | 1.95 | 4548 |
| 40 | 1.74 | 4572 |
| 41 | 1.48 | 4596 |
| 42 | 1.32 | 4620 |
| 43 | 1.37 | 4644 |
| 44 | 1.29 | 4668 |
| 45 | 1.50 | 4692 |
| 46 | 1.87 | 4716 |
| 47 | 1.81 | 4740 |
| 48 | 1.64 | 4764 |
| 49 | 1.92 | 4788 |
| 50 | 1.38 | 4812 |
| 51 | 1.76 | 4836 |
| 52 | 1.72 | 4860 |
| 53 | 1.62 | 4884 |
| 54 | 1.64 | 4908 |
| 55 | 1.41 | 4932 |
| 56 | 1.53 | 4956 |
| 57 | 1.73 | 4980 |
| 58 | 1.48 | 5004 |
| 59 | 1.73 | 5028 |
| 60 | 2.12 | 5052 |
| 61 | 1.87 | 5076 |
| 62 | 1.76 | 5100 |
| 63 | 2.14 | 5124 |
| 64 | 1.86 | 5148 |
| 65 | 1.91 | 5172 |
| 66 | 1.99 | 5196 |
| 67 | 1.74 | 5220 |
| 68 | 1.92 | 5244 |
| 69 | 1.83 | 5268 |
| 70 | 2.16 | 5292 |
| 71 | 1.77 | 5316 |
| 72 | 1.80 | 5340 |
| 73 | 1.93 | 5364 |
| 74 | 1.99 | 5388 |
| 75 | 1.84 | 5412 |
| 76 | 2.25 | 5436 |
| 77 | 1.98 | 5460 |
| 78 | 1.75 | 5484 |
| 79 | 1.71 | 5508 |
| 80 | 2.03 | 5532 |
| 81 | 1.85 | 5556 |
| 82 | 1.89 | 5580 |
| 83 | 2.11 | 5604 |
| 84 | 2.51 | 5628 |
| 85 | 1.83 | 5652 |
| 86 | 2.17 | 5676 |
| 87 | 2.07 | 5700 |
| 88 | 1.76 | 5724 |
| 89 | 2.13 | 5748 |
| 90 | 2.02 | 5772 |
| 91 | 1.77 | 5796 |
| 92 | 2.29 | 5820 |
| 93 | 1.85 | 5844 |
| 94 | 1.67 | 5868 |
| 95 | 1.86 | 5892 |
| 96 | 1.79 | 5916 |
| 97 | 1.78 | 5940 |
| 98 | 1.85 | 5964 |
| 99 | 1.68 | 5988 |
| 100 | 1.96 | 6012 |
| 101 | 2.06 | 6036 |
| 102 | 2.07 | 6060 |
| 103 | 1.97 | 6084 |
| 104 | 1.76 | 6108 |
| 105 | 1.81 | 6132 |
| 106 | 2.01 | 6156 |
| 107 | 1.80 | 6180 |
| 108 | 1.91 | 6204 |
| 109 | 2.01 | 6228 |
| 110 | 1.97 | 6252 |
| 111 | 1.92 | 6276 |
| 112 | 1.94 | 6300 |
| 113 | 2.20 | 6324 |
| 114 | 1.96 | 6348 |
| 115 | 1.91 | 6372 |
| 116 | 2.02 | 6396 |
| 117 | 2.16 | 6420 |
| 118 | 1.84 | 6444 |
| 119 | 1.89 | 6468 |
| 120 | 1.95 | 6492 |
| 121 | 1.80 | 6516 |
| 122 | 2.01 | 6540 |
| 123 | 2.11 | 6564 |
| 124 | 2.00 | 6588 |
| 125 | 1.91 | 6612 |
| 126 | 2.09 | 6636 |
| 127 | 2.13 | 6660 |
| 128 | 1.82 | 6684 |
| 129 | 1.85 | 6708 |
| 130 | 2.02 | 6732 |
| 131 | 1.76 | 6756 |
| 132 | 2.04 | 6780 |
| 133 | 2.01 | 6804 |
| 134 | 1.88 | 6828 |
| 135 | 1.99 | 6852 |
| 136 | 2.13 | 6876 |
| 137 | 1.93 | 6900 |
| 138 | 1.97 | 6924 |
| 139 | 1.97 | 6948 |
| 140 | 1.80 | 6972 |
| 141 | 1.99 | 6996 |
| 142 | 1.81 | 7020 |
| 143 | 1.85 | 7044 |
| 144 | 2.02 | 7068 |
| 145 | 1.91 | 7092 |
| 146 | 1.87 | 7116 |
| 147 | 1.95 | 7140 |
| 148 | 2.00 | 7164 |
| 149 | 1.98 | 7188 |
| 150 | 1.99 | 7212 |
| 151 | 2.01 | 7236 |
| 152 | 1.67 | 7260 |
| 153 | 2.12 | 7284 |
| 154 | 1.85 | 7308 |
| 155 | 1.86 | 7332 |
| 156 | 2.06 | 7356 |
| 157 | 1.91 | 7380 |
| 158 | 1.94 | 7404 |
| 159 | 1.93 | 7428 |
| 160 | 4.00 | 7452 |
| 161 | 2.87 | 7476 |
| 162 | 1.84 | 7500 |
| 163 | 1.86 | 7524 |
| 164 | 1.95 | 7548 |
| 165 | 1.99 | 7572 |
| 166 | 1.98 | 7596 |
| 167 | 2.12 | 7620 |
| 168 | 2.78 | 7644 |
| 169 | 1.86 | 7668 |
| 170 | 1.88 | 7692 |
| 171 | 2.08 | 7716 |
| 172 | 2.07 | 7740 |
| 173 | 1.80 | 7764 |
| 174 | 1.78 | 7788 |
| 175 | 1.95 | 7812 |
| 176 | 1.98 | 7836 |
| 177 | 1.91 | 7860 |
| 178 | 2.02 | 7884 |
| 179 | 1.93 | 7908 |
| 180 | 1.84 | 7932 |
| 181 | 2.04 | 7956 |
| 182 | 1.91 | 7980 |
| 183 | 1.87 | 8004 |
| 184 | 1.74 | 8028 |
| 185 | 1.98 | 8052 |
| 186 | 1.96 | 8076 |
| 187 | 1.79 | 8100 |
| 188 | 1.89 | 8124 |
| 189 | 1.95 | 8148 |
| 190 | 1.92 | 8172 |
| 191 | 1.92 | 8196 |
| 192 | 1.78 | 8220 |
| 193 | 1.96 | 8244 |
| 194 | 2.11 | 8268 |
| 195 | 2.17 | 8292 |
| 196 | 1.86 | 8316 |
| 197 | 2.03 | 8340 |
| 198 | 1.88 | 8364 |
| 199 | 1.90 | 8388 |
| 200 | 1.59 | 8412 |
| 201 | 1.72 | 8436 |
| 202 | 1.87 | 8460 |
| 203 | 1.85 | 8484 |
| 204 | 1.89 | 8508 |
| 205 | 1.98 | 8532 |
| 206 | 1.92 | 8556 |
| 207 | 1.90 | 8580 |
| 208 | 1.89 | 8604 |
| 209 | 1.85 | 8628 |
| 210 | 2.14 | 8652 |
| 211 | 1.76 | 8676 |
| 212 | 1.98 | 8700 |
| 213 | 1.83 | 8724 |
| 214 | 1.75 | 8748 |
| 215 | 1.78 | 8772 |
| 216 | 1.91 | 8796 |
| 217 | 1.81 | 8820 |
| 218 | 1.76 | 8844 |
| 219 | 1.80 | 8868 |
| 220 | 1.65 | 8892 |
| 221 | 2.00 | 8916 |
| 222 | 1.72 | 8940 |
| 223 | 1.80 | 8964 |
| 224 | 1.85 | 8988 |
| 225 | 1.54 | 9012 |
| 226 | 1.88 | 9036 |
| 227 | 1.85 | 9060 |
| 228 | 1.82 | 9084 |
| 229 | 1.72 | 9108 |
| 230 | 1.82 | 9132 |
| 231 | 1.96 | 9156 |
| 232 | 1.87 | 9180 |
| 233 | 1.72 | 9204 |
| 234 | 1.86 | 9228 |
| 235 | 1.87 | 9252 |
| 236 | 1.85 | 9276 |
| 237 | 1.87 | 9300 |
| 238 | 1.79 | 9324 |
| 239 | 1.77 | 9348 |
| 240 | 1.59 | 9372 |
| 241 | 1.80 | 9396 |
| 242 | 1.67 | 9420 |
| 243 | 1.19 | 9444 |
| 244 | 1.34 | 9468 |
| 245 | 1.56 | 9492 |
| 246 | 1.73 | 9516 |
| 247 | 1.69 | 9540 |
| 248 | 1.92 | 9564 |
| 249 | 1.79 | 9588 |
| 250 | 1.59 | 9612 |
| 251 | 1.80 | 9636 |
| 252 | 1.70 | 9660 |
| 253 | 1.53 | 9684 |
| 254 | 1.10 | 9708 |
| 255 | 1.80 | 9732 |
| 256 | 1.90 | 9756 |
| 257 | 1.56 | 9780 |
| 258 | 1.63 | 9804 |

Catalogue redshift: 0.14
